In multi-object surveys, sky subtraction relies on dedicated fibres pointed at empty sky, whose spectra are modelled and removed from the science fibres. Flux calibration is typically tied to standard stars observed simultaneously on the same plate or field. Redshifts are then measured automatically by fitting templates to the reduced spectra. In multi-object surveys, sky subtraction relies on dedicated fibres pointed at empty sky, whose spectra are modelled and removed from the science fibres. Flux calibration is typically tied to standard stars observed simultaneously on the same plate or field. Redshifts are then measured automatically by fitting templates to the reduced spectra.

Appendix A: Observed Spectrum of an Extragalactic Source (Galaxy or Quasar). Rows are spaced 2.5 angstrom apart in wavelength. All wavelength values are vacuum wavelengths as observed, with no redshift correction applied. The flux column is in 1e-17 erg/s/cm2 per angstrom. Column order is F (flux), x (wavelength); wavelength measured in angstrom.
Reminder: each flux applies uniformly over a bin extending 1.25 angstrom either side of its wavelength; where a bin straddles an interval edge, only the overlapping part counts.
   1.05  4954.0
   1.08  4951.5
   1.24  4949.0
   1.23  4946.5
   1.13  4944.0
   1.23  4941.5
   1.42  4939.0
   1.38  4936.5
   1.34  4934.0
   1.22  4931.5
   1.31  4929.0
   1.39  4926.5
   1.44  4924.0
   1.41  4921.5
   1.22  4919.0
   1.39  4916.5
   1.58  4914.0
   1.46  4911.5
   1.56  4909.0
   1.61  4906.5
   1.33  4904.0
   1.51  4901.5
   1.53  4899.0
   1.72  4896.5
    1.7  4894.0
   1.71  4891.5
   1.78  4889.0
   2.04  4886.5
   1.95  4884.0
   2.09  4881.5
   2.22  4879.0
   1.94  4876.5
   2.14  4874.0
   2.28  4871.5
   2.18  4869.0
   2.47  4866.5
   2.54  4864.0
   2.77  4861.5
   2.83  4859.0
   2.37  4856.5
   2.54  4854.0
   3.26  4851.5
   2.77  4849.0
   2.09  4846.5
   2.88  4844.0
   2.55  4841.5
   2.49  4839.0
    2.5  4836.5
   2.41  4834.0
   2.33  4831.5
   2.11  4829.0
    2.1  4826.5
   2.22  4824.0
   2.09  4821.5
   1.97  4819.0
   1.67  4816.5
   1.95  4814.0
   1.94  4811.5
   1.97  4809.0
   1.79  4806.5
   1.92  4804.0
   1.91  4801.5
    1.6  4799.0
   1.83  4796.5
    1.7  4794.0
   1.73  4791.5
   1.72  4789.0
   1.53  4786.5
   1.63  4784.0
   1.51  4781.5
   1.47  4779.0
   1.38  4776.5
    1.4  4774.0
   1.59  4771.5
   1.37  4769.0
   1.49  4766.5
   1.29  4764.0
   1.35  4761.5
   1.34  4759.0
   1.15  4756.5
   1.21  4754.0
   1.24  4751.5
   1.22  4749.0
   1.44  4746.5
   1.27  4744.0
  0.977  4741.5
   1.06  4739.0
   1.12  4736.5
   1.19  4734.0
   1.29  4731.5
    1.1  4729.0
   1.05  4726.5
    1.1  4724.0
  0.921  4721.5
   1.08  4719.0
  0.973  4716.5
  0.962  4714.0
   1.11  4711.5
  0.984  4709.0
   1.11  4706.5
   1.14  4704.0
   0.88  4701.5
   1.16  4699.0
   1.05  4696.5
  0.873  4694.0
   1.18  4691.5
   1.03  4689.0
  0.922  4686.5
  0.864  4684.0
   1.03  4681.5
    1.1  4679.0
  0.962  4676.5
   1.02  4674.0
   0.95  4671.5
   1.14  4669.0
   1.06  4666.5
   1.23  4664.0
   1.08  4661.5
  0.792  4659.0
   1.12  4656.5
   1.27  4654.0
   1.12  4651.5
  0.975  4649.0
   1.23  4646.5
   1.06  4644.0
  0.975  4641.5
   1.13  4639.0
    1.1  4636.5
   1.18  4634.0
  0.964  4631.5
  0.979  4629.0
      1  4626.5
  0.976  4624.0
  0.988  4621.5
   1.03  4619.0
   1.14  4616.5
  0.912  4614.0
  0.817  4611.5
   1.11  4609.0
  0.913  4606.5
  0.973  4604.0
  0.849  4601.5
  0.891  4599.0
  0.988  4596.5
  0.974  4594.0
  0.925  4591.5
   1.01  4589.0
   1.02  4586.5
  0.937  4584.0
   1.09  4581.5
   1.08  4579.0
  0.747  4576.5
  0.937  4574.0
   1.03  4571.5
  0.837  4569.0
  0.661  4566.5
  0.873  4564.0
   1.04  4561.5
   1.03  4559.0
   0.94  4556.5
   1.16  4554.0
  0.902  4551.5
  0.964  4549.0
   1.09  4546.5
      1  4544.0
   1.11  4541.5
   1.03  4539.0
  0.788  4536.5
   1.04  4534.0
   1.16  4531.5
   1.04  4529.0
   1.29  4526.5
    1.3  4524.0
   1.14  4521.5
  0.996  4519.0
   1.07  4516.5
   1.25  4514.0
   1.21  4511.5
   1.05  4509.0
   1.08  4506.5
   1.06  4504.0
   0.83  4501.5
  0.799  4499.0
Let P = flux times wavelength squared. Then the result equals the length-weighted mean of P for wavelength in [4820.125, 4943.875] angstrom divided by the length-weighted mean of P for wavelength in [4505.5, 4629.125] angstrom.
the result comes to 2.22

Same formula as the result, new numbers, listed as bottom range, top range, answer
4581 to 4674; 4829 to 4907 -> 2.39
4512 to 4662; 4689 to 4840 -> 1.58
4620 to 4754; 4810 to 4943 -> 1.97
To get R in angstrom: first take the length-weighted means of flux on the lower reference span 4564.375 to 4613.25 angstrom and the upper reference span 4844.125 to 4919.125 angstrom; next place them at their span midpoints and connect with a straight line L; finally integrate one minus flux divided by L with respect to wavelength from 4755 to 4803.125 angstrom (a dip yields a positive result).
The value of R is 3.85 angstrom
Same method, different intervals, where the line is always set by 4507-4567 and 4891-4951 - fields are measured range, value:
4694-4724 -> 4.53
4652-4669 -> 1.03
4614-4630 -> 1.71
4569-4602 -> 4.21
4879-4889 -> -4.67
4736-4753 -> 0.73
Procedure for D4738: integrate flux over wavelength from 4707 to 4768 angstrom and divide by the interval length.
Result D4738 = 1.16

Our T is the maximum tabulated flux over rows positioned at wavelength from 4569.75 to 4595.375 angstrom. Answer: 1.09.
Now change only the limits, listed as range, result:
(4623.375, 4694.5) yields 1.27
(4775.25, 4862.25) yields 3.26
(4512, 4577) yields 1.3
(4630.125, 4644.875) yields 1.18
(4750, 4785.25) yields 1.63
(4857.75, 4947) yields 2.83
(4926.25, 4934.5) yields 1.39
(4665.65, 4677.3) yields 1.14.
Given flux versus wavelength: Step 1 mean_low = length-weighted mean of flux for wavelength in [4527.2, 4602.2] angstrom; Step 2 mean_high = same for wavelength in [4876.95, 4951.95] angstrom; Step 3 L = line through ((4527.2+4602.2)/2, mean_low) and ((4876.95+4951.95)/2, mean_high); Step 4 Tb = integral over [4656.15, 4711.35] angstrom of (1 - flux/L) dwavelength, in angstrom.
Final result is 6.1 angstrom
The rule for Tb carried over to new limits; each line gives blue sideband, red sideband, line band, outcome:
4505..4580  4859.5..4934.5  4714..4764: 9.84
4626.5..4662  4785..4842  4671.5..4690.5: 4.16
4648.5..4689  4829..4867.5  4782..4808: 4.75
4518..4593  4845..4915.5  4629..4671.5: 7.55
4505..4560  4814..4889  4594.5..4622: 8.16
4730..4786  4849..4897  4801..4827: -2.58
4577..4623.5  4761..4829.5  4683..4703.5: 5.09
